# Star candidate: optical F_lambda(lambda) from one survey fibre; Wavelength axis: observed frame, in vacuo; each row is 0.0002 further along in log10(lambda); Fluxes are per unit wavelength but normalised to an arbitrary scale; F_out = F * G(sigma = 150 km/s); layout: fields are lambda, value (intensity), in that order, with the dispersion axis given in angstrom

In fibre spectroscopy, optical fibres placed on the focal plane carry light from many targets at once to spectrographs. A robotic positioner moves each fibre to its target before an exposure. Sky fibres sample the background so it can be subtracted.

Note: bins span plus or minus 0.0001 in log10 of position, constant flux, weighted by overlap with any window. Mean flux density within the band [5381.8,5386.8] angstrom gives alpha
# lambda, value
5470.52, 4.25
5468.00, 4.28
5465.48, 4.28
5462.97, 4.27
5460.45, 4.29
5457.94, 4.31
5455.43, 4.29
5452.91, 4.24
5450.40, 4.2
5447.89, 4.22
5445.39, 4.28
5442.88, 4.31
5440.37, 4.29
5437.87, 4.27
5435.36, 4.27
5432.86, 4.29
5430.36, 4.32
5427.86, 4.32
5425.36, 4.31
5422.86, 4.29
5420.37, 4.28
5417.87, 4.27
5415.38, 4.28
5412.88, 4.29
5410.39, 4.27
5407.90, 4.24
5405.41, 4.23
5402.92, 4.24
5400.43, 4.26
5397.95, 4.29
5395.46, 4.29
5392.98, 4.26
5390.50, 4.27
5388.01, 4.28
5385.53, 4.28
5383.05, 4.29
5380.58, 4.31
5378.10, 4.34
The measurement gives 4.29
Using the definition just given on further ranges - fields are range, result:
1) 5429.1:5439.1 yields 4.29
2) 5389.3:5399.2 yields 4.28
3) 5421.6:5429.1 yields 4.31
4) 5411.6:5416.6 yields 4.28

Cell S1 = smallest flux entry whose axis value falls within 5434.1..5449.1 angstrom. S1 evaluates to 4.22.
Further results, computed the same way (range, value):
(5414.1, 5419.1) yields 4.27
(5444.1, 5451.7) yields 4.2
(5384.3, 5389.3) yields 4.28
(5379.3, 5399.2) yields 4.26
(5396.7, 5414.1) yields 4.23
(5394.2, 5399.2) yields 4.29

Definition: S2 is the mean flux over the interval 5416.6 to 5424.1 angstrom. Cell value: 4.28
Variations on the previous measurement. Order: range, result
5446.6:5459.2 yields 4.25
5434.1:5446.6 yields 4.28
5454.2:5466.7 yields 4.29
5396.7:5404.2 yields 4.26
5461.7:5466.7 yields 4.28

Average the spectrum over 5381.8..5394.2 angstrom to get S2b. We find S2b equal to 4.28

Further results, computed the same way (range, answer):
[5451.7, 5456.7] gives 4.26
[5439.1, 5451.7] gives 4.26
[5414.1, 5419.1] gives 4.27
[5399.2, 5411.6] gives 4.25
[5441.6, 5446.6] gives 4.29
